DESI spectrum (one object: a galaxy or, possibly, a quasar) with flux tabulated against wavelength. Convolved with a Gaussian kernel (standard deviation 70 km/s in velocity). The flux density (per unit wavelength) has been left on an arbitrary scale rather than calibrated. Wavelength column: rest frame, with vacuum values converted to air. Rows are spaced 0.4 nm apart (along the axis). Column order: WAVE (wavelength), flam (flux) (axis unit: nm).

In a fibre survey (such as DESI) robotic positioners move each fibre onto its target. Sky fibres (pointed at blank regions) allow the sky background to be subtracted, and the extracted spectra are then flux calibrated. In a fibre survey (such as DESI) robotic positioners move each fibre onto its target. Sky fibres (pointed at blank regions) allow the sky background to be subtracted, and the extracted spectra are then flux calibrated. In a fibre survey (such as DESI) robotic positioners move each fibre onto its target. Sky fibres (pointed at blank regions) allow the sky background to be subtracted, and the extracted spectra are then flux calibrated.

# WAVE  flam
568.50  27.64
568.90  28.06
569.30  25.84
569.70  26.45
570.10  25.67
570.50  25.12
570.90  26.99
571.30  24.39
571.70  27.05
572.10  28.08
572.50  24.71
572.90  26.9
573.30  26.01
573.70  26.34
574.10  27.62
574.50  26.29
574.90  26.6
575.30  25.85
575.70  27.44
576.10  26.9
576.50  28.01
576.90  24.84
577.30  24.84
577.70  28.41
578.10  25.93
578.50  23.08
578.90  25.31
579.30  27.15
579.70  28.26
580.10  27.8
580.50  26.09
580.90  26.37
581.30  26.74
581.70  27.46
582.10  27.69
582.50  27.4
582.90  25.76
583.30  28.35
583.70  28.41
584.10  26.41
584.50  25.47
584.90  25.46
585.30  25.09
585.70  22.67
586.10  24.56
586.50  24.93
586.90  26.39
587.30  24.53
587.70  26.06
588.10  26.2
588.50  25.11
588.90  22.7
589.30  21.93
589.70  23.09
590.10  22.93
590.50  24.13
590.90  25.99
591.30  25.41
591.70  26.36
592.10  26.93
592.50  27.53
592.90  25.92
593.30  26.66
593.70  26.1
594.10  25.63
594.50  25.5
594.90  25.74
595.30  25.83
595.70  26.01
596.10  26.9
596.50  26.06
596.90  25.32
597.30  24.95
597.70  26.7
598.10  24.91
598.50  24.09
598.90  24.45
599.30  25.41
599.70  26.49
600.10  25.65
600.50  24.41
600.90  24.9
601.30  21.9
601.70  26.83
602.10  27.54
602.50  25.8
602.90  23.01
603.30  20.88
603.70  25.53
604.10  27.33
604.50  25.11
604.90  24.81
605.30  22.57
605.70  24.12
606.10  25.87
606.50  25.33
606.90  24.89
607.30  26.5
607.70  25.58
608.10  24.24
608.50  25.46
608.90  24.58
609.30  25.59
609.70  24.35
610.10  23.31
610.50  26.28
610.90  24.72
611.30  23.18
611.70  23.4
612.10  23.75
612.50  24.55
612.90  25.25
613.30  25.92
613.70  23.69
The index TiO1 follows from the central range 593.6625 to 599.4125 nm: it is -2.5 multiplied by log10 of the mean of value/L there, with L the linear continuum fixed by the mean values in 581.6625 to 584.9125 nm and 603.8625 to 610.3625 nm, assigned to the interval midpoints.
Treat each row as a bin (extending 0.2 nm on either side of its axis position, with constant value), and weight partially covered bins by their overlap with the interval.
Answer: 0.01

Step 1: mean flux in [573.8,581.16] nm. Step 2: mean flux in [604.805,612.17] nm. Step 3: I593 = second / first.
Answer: 0.93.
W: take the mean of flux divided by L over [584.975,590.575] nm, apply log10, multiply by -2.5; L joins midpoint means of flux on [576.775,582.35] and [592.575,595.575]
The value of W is 0.08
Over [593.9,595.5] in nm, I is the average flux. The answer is 25.7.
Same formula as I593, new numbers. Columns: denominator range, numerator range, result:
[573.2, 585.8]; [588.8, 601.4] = 0.95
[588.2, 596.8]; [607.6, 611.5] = 0.97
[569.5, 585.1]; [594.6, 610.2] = 0.95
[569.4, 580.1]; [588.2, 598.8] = 0.96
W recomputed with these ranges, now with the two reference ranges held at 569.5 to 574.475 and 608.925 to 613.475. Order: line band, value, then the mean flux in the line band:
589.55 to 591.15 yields 0.060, 24.1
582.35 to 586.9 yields -0.006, 25.9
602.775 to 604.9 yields 0.019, 24.5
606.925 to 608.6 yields -0.029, 25.4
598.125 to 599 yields 0.032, 24.4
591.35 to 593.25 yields -0.050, 26.6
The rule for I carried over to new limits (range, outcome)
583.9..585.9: 25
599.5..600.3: 26.1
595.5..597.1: 26.1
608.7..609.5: 25.1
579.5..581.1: 27.1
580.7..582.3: 27.1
